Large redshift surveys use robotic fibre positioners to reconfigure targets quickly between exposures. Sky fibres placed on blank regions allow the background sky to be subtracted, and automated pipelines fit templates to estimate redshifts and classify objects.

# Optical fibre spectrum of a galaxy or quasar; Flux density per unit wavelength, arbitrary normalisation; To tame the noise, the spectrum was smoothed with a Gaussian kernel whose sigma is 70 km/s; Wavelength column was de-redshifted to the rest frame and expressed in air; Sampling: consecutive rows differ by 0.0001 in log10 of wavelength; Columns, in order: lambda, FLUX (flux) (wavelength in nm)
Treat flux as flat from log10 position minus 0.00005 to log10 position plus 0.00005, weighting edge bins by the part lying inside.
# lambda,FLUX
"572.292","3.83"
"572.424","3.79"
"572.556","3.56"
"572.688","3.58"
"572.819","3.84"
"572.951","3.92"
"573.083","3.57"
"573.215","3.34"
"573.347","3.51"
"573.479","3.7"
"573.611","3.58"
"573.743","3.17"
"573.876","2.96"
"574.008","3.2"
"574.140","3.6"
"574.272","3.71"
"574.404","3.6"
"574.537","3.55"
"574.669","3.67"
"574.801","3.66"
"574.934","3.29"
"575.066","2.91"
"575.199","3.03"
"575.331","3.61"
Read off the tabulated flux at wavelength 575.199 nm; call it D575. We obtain 3.03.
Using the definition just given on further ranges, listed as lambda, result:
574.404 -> 3.6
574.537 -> 3.55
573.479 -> 3.7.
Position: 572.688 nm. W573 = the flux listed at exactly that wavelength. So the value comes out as 3.58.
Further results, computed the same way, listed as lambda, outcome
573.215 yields 3.34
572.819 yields 3.84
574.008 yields 3.2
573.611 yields 3.58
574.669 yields 3.67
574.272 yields 3.71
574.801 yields 3.66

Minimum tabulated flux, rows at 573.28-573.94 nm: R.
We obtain 2.96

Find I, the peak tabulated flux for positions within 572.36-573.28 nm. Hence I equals 3.92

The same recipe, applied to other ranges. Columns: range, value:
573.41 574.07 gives 3.7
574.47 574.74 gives 3.67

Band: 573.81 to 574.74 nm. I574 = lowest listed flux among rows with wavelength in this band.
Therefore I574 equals 2.96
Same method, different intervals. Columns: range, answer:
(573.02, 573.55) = 3.34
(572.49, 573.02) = 3.56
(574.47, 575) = 3.29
